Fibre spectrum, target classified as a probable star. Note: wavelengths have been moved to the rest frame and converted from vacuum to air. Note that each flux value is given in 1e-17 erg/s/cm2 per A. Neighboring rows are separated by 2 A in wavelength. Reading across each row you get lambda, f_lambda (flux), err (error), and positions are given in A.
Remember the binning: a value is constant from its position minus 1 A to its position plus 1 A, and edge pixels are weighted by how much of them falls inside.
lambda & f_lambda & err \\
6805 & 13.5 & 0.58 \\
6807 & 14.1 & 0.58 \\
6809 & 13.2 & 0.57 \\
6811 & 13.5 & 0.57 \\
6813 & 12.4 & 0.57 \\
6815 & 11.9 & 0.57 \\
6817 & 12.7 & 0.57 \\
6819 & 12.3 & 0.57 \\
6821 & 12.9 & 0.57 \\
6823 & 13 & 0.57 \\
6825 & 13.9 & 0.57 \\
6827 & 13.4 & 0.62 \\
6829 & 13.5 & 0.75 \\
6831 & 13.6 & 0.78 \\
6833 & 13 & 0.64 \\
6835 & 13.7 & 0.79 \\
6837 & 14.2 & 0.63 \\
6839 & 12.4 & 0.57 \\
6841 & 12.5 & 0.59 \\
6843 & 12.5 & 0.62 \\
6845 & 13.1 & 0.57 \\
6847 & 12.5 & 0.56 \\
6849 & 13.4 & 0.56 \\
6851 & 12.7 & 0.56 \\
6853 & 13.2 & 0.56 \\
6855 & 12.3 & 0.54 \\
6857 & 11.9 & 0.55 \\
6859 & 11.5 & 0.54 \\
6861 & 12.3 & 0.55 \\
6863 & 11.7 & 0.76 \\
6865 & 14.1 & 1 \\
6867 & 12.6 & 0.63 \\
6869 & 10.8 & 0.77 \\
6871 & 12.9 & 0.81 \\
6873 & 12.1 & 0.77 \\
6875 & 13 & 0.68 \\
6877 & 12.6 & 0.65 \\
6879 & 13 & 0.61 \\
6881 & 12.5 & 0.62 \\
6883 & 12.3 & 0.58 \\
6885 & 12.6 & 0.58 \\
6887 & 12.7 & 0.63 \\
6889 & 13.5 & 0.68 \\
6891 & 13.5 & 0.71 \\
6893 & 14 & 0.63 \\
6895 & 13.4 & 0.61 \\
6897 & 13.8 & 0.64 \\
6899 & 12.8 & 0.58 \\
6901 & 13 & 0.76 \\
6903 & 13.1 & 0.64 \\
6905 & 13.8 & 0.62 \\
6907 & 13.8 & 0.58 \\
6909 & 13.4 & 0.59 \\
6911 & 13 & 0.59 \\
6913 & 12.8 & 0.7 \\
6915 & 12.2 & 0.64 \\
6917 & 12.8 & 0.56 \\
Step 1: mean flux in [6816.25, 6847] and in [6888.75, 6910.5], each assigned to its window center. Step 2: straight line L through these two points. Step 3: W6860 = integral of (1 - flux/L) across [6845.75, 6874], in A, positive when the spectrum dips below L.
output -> 1.7 A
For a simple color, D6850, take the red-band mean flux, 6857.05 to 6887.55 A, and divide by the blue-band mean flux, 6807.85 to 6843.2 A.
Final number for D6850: 0.95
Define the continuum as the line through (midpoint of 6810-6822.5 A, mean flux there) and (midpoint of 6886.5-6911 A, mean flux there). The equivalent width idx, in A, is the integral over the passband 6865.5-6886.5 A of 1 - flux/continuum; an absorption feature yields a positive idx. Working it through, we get 1.1 A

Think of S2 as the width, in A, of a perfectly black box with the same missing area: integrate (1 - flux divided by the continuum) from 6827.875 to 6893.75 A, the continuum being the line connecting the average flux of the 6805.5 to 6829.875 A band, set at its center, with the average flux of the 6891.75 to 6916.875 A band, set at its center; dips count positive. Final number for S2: 1.8 A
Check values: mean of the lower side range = 13.1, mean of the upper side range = 13.2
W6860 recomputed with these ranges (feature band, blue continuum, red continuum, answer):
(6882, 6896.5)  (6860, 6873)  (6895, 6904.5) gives -0.2 A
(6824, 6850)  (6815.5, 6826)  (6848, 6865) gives -1.0 A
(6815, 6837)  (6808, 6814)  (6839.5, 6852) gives -0.5 A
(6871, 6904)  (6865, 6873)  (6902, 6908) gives 0.0 A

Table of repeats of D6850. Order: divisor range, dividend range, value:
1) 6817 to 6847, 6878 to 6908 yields 1.01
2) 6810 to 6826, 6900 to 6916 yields 1.02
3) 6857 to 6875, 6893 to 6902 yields 1.09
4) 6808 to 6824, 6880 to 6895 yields 1.02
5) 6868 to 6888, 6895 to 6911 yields 1.07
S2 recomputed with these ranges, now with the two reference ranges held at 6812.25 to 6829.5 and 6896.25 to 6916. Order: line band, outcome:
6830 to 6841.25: -0.3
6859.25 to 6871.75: 0.7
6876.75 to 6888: 0.4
